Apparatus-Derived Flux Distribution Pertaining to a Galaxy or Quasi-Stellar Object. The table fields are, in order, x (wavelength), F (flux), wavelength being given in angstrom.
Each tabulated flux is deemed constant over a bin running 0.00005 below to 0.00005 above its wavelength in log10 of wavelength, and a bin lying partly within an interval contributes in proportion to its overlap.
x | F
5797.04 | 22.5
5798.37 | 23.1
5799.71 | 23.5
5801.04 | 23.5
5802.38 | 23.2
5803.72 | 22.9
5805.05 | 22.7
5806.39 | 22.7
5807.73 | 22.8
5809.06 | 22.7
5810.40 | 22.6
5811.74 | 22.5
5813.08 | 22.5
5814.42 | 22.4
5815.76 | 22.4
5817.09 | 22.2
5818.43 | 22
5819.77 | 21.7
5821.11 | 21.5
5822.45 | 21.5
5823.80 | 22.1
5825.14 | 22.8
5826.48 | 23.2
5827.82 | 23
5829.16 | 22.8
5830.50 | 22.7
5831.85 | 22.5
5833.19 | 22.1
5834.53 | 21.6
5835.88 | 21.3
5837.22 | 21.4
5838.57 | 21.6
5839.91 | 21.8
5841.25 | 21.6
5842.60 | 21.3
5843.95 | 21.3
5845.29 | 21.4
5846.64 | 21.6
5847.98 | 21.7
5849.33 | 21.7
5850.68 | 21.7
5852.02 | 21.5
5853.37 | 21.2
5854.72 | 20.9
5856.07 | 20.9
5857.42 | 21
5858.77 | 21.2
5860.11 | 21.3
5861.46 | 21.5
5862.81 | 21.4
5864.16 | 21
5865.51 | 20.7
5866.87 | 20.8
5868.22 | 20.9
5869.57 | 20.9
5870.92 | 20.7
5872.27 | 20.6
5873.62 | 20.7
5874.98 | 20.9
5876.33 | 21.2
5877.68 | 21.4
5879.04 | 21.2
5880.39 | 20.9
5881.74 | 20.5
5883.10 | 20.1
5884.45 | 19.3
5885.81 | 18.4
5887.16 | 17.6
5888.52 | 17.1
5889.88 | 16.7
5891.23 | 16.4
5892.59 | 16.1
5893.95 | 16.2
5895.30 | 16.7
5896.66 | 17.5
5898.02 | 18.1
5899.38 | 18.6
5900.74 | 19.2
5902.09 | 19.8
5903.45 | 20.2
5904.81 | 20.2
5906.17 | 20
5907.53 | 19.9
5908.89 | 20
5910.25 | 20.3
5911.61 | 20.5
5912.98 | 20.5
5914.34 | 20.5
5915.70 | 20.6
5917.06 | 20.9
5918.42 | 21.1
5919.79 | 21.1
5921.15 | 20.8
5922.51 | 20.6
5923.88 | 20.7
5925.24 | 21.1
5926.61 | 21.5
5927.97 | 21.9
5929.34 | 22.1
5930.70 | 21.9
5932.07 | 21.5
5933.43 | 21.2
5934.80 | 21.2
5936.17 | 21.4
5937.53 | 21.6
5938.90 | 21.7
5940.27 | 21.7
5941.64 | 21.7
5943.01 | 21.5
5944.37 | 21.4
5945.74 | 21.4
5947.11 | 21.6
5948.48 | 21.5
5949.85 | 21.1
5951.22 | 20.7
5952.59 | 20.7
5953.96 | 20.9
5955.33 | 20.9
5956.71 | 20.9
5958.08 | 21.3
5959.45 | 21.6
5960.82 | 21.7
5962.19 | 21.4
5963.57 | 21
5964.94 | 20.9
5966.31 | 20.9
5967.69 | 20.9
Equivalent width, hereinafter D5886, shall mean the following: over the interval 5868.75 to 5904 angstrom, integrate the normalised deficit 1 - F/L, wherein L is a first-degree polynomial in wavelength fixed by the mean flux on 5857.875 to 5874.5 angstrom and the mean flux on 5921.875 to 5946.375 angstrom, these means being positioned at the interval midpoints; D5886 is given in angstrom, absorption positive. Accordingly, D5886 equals 3.3 angstrom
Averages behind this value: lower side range 21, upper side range 21.5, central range 19.1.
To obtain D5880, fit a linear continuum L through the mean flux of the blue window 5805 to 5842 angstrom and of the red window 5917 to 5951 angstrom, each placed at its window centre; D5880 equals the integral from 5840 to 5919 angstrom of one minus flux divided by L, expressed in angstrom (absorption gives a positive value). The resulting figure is 6.0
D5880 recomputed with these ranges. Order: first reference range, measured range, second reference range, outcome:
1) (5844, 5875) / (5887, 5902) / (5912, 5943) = 2.7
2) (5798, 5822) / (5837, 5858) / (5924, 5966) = 0.8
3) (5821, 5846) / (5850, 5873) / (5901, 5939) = 0.6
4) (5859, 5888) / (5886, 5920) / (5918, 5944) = 3.2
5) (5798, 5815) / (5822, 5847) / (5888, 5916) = -0.4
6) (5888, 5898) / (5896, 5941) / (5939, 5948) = -3.4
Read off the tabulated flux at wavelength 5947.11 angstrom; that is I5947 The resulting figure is 21.6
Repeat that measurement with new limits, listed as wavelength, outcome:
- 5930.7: 21.9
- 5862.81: 21.4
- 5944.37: 21.4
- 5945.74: 21.4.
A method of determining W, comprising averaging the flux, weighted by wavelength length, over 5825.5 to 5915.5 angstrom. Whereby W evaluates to 20.5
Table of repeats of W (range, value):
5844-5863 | 21.4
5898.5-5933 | 20.6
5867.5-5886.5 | 20.6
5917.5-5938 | 21.3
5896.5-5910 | 19.5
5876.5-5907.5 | 18.8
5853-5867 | 21.1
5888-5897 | 16.6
